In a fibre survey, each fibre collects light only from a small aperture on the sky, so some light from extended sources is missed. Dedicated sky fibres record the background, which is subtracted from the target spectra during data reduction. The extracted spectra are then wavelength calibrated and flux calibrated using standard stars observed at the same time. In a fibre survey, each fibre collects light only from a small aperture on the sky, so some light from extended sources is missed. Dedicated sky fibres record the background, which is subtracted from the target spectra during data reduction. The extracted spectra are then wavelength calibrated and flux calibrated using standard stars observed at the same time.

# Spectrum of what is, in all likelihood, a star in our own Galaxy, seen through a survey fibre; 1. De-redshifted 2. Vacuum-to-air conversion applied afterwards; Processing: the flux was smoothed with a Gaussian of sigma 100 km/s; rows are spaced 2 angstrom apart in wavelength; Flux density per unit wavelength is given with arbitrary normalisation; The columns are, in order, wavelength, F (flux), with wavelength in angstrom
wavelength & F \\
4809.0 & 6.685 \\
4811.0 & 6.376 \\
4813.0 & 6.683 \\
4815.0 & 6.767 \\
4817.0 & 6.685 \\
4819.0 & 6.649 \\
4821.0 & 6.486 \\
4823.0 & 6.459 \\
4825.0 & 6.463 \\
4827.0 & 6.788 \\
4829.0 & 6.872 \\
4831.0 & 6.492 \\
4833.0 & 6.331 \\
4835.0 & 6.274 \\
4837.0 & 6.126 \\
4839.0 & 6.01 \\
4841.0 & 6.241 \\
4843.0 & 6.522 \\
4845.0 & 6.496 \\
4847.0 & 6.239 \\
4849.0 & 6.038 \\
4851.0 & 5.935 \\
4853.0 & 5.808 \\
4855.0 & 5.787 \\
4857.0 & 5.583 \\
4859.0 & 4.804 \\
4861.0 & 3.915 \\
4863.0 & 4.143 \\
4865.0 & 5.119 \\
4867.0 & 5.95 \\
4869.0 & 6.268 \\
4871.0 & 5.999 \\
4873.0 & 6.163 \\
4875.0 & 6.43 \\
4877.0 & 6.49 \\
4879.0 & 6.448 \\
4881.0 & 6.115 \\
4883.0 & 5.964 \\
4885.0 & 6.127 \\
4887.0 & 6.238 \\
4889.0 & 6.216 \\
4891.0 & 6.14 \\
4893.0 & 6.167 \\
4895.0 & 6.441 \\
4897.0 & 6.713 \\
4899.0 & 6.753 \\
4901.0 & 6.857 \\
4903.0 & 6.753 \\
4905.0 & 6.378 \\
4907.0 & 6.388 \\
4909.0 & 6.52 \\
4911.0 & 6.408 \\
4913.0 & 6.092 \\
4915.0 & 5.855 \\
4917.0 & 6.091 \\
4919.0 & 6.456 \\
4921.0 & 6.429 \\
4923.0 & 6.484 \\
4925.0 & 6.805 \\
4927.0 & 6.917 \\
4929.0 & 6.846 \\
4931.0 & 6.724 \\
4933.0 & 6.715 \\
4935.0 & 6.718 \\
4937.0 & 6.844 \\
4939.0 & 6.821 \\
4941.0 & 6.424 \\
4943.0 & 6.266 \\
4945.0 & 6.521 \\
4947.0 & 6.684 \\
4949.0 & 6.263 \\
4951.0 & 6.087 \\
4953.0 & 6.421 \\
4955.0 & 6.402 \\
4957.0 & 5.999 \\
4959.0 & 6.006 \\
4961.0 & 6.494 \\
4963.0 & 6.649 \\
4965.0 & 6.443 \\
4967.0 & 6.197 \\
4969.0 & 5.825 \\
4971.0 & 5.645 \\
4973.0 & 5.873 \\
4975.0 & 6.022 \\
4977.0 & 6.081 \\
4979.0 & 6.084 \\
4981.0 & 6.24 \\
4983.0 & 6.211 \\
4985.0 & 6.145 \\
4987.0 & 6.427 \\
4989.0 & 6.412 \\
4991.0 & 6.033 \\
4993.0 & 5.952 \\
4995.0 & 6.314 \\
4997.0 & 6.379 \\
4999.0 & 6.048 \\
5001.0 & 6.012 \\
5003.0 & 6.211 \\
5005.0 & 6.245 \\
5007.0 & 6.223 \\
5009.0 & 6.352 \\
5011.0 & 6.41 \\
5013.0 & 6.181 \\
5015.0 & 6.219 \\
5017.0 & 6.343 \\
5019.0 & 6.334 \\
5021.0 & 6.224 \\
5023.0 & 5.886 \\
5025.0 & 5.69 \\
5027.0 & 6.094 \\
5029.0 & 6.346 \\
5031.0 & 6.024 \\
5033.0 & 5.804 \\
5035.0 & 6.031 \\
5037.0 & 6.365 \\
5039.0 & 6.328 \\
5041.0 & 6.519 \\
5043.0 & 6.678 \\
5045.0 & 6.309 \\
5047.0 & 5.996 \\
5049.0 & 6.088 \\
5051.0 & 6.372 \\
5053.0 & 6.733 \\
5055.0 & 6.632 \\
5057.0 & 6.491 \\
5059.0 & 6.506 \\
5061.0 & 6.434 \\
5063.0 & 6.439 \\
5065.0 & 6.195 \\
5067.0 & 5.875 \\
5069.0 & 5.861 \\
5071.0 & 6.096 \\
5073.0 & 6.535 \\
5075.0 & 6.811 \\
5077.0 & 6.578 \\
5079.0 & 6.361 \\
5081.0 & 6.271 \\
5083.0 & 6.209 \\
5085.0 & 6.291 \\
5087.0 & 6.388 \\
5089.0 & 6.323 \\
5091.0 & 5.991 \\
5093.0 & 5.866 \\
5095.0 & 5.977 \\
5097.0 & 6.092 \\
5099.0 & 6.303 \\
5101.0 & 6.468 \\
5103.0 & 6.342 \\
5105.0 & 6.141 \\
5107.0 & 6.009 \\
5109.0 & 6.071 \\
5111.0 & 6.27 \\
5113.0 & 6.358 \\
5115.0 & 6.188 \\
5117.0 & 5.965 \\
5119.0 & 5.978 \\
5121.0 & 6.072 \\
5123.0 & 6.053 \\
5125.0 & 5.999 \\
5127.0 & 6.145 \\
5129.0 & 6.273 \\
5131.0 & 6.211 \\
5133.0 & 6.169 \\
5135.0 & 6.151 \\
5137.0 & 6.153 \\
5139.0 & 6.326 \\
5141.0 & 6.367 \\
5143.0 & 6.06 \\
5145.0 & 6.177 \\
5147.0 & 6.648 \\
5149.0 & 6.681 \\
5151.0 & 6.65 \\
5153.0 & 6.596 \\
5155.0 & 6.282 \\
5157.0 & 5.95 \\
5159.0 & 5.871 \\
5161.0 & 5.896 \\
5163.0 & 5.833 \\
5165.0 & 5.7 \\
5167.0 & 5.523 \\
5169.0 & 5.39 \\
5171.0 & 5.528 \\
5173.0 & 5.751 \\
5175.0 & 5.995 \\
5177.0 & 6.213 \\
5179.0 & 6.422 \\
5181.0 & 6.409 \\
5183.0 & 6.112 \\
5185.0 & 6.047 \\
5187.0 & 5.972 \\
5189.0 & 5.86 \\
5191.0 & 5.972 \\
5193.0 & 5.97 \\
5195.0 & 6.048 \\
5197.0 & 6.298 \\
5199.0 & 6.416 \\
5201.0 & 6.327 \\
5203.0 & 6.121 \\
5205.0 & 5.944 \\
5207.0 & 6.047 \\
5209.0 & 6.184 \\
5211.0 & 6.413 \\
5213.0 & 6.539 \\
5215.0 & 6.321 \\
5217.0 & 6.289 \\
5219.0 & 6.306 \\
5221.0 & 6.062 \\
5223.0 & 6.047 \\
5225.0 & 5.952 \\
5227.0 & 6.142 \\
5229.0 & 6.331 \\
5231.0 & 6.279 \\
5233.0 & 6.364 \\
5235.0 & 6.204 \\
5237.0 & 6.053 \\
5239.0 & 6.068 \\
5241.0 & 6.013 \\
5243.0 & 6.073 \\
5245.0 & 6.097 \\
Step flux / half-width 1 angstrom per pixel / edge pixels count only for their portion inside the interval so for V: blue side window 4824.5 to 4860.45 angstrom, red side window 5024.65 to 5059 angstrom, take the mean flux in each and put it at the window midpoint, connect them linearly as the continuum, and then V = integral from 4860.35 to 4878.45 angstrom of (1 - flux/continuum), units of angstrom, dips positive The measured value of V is 1.4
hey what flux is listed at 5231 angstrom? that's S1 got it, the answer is 6.279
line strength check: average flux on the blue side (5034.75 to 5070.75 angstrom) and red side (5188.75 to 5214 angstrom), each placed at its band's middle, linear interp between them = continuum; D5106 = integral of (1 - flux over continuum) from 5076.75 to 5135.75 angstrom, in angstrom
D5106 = 0.9 angstrom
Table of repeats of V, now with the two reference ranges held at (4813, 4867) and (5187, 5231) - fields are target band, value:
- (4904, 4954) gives -3.4 angstrom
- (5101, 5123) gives 0.0 angstrom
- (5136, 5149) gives -0.4 angstrom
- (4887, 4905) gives -1.2 angstrom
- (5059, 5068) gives -0.2 angstrom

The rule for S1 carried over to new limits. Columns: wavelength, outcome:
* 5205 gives 5.944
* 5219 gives 6.306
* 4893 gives 6.167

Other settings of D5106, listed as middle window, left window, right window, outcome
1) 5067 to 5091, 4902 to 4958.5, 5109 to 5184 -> -0.3 angstrom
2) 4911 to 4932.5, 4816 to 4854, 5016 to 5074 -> -0.5 angstrom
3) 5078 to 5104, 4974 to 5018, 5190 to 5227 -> -0.1 angstrom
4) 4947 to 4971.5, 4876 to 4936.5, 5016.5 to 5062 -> 0.5 angstrom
